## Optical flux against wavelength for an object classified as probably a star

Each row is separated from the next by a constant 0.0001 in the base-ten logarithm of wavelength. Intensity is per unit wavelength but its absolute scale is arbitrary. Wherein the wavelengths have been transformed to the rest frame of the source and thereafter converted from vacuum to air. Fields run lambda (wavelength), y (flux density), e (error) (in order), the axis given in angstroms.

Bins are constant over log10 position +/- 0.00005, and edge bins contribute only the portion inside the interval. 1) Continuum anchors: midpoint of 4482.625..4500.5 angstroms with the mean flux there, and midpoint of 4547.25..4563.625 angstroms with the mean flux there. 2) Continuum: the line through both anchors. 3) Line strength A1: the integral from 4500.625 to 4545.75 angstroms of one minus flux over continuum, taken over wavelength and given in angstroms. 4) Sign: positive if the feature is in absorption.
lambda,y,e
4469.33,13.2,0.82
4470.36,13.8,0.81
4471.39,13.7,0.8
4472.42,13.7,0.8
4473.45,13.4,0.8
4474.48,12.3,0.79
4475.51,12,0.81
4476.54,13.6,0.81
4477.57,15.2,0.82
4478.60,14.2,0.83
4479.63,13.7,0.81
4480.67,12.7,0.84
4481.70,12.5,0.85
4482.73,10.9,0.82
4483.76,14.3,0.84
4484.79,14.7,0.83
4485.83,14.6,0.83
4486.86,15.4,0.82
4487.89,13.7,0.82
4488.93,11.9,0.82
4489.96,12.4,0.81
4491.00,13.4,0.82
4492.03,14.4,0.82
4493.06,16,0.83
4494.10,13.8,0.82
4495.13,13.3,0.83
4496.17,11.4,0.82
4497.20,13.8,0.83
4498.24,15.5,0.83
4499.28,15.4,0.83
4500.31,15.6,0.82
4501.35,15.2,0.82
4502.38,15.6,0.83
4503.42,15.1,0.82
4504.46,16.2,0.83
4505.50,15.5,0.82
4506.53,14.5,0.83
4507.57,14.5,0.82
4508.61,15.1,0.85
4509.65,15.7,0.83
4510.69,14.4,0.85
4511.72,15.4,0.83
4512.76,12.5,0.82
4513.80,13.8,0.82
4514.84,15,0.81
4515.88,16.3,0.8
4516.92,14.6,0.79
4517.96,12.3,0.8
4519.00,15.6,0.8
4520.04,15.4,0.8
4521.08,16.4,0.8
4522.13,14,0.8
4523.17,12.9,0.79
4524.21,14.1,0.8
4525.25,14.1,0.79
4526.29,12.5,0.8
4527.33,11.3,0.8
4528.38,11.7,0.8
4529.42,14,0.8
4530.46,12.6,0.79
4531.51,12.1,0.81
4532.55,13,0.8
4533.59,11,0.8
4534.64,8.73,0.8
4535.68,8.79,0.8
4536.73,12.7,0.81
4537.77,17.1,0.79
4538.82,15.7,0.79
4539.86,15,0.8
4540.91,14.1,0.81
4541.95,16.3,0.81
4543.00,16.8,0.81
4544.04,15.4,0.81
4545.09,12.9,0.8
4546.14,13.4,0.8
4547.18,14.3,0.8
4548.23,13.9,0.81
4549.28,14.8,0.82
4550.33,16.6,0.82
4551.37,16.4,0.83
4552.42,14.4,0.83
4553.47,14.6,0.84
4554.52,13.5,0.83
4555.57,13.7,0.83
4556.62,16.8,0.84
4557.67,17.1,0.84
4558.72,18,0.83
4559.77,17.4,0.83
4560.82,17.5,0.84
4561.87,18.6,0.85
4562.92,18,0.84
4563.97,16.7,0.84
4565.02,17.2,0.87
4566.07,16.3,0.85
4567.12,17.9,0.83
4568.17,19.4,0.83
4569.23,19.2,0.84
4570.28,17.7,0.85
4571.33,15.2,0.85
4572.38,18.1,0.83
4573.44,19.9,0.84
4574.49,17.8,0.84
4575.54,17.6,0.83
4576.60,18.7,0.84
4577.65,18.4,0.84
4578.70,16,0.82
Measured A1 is 2.6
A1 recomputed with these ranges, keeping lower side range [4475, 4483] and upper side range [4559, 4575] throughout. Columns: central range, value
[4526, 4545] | 3.4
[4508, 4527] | 1.0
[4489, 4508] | -0.4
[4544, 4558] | 1.8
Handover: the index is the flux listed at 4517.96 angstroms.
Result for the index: 12.3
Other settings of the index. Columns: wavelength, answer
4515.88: 16.3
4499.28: 15.4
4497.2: 13.8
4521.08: 16.4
